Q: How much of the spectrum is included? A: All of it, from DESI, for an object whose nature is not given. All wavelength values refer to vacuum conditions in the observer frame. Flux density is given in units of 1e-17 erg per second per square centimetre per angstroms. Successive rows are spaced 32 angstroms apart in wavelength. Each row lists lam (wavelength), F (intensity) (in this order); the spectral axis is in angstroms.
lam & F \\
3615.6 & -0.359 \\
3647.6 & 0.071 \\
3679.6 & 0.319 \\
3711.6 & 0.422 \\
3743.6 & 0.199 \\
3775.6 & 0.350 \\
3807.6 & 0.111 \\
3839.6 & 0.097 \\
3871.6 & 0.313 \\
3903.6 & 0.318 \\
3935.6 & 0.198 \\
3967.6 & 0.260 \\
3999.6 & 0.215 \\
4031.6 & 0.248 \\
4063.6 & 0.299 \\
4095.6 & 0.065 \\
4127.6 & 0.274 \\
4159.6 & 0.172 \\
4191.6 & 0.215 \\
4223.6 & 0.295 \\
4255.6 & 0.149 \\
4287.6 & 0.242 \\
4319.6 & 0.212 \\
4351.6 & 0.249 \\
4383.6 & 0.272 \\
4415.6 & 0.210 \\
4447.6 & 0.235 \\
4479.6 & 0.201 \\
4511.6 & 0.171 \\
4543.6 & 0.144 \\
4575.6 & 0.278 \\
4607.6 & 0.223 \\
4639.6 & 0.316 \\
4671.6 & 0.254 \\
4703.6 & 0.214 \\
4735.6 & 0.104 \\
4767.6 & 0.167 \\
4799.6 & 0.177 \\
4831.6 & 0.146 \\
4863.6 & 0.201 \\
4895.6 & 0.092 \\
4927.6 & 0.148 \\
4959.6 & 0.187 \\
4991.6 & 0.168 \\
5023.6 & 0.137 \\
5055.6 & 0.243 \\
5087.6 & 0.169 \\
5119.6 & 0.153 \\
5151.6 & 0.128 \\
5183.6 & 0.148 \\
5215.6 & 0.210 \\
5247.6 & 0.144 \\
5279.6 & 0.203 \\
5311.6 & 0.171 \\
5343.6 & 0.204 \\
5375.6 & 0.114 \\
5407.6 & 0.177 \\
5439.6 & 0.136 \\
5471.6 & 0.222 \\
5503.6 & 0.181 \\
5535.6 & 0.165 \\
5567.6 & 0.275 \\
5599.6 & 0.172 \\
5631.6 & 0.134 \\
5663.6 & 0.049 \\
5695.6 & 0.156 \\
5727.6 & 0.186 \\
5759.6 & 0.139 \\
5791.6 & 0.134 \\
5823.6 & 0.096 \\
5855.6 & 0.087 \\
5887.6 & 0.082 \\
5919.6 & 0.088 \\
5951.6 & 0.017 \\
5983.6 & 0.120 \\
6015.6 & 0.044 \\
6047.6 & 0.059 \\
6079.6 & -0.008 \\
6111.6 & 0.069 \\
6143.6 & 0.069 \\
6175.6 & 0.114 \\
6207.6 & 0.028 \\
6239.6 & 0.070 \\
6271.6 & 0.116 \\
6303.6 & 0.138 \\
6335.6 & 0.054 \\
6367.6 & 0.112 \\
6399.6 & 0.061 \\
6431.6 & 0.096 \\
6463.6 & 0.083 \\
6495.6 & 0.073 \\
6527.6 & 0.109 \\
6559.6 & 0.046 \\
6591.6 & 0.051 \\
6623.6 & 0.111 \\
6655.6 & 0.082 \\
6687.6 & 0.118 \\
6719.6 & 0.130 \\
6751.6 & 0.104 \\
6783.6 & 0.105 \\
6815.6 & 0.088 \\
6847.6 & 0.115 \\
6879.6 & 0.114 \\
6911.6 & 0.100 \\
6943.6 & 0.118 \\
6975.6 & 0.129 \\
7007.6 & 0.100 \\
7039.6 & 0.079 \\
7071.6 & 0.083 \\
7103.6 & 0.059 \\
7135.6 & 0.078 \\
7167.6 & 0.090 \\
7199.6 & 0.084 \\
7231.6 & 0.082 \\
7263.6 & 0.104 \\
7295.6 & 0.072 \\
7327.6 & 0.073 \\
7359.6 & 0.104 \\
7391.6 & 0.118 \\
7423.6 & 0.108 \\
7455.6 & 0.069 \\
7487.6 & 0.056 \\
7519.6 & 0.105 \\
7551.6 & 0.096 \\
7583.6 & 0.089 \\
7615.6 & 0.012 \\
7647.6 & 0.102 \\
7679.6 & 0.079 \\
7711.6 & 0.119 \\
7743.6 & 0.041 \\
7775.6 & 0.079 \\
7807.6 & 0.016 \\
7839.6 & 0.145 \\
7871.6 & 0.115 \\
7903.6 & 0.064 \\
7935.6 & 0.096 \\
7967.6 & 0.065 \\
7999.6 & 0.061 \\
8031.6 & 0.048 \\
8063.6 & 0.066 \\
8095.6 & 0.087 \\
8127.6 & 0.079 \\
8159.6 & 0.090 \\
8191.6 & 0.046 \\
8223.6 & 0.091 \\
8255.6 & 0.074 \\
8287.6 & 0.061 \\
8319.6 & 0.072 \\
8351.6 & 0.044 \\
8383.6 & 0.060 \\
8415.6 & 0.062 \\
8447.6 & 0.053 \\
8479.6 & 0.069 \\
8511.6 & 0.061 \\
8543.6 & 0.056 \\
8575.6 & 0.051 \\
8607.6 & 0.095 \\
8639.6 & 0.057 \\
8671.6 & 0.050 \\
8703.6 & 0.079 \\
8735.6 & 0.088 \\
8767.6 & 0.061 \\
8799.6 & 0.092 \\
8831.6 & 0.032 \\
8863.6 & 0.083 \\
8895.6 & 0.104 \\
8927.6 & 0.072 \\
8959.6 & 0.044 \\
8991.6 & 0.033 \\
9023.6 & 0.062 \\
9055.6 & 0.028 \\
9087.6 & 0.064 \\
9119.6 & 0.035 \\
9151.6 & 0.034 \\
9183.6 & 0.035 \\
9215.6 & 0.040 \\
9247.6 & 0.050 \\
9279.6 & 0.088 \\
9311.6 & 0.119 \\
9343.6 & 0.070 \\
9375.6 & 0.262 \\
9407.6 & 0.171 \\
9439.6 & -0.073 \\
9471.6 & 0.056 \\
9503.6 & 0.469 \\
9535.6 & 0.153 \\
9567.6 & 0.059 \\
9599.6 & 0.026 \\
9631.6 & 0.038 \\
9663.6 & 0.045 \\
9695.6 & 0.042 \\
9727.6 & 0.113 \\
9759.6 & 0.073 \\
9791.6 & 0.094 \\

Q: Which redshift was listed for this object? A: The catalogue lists 1.55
